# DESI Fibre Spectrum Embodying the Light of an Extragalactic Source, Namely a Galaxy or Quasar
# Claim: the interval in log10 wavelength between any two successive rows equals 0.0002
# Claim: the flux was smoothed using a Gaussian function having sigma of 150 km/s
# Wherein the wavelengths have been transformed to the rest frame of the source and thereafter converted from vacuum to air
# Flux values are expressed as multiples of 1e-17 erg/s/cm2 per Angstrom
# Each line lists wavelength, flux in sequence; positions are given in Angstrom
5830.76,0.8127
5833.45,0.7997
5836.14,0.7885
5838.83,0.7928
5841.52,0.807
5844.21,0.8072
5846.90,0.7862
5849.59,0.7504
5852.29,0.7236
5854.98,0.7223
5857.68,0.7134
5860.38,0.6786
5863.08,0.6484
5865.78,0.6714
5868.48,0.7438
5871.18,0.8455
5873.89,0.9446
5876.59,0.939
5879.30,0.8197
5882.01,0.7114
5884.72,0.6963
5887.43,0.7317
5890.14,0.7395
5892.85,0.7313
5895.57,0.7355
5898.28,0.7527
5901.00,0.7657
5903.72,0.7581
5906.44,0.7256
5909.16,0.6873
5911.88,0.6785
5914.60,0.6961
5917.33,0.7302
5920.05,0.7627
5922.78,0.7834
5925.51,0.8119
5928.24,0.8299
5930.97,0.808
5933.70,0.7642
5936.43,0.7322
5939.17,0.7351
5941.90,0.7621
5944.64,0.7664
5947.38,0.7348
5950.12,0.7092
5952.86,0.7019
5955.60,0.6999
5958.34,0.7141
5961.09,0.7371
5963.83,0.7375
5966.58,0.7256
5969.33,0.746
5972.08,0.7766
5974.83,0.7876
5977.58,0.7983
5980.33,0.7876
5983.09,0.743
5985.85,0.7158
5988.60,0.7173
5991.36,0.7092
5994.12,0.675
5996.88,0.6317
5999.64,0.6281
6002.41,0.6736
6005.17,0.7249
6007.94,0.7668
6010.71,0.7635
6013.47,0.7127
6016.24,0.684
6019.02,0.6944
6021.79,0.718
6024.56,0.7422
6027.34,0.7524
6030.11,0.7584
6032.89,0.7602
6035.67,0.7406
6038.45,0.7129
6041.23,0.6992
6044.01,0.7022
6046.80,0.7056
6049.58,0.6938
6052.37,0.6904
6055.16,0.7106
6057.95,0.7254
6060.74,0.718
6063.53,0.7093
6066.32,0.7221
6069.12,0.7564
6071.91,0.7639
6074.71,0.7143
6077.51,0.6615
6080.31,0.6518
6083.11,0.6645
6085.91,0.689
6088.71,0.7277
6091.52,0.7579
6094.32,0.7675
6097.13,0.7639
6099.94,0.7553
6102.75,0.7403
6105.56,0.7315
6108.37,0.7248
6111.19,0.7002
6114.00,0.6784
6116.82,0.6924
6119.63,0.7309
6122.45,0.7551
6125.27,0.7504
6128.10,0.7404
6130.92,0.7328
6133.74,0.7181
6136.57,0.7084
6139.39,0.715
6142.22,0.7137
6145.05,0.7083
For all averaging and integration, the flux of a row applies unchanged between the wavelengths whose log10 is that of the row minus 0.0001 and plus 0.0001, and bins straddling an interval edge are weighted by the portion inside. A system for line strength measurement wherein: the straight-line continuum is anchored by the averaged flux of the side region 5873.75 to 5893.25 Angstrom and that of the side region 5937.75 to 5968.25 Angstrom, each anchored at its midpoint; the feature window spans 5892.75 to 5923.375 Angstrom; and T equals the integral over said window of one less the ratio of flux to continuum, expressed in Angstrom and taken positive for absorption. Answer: 1.2 Angstrom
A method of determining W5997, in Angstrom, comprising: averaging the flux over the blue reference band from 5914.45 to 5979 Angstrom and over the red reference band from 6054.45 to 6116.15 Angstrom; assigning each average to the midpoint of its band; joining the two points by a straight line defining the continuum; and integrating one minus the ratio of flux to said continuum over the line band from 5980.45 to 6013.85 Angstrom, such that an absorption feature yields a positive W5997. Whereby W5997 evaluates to 1.5 Angstrom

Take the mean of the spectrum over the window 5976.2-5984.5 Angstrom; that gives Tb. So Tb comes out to 0.776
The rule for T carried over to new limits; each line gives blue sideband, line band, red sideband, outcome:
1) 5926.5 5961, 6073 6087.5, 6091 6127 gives 1.1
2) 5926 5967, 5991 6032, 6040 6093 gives 0.9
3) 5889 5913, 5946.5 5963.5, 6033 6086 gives 0.1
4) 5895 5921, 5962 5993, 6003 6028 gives -0.9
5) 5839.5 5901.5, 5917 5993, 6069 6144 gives -0.5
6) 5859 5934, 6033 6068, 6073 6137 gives 0.8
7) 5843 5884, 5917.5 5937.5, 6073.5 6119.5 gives -0.8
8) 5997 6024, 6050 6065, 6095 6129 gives 0.1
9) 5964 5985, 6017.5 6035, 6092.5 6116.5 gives 0.3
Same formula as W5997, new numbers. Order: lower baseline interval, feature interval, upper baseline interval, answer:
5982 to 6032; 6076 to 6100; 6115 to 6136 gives 0.35 Angstrom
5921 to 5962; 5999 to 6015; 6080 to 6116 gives 0.52 Angstrom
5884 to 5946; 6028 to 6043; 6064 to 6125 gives -0.08 Angstrom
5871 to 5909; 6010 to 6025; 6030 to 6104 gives 0.39 Angstrom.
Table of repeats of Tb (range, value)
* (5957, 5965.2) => 0.73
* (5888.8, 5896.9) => 0.735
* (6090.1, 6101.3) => 0.761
